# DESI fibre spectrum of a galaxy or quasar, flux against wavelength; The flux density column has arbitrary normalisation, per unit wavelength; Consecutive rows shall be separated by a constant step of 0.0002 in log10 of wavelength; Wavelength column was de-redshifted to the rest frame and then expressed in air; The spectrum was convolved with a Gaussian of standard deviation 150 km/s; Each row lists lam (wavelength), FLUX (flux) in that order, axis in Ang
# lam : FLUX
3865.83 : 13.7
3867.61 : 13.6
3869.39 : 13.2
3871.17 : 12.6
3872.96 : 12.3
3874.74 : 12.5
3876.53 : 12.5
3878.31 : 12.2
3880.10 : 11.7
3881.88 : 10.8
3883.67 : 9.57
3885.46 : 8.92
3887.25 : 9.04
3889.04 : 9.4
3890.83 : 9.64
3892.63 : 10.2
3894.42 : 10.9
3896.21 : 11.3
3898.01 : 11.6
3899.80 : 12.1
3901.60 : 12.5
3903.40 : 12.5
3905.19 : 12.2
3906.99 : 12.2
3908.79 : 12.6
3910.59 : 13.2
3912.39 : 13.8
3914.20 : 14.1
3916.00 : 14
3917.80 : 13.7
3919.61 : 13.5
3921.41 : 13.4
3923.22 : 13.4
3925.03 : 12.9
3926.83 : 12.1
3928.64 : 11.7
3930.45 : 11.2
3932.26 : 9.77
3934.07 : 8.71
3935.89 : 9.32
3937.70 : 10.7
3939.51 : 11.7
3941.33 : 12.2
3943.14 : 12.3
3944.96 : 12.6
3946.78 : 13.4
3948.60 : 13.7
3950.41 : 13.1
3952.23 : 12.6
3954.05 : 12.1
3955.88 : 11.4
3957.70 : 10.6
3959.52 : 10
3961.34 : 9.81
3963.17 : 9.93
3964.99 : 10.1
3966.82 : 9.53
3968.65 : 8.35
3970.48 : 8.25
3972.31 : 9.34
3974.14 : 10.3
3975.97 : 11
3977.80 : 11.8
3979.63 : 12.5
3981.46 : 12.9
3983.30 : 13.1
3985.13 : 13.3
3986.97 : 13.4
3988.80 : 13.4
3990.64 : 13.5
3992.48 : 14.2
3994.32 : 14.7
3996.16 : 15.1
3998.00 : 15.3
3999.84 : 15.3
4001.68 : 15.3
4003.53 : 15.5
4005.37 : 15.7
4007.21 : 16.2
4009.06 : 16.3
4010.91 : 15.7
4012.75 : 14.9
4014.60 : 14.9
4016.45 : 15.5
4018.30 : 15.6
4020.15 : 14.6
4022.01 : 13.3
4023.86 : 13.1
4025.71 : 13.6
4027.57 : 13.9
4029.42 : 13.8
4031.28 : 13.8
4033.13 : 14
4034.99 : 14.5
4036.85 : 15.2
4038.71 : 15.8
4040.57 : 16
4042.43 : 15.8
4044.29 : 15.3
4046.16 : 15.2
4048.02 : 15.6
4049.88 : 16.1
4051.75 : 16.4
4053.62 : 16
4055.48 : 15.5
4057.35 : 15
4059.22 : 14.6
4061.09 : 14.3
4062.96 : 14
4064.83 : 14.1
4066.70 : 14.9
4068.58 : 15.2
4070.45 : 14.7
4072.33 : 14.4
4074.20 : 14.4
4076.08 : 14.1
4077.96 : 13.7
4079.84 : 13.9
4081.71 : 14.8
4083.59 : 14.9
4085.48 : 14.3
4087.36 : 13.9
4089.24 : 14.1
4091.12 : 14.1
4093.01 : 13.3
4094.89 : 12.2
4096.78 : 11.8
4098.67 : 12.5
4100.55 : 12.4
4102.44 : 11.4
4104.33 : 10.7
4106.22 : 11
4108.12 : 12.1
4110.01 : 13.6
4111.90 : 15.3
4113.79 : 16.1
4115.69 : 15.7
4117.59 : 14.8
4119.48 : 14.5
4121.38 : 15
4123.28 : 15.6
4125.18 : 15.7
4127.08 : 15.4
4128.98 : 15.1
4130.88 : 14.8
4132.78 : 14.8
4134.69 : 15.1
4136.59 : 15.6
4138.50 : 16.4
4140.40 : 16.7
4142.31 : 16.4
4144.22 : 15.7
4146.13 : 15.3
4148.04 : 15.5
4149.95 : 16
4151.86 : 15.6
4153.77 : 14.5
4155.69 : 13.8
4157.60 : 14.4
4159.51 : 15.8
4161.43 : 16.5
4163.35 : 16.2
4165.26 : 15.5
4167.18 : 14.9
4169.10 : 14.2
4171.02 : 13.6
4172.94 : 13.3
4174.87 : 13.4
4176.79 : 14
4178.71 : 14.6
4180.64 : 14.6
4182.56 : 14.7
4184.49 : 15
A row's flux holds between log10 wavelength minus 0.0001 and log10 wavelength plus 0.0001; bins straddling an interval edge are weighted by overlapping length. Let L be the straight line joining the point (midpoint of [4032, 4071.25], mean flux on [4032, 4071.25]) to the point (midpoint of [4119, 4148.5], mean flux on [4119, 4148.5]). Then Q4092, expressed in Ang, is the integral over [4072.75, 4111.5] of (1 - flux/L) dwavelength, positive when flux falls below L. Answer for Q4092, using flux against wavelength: 5.34 Ang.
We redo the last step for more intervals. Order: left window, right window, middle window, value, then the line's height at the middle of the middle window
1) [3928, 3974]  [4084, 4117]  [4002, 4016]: -4.50 Ang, 11.8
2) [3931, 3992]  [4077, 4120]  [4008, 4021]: -3.37 Ang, 12.2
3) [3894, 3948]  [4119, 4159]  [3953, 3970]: 3.47 Ang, 12.8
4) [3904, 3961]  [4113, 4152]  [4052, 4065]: -0.58 Ang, 14.3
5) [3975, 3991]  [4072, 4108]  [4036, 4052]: -3.29 Ang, 13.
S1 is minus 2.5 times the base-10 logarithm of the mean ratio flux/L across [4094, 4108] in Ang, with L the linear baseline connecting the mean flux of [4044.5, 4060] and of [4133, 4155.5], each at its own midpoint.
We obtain 0.31 mag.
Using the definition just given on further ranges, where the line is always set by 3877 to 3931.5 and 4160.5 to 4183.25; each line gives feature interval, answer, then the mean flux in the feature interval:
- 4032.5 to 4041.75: -0.146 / 15.2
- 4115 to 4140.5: -0.085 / 15.3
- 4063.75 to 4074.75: -0.081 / 14.6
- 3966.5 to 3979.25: 0.259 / 9.92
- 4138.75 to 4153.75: -0.106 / 15.8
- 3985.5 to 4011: -0.161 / 14.9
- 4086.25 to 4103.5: 0.079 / 12.9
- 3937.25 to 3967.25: 0.073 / 11.6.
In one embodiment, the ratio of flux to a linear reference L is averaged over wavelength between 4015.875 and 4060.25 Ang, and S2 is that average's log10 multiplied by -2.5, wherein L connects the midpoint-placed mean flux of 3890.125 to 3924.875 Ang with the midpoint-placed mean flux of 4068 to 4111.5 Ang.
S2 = -0.139 mag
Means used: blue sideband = 12.5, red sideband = 13.4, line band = 14.9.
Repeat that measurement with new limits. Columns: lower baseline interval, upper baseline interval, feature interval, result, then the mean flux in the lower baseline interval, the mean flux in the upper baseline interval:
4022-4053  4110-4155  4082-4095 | 0.087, 14.8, 15.4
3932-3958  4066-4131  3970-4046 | -0.117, 11.7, 14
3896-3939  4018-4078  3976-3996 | 0.024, 12.2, 14.7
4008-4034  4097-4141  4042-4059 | -0.084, 14.5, 14.3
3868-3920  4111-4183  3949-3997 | 0.105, 11.9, 15.1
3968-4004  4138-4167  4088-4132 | 0.083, 12.8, 15.6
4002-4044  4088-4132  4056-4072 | -0.017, 14.9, 13.8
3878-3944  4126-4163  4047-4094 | -0.031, 11.6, 15.5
